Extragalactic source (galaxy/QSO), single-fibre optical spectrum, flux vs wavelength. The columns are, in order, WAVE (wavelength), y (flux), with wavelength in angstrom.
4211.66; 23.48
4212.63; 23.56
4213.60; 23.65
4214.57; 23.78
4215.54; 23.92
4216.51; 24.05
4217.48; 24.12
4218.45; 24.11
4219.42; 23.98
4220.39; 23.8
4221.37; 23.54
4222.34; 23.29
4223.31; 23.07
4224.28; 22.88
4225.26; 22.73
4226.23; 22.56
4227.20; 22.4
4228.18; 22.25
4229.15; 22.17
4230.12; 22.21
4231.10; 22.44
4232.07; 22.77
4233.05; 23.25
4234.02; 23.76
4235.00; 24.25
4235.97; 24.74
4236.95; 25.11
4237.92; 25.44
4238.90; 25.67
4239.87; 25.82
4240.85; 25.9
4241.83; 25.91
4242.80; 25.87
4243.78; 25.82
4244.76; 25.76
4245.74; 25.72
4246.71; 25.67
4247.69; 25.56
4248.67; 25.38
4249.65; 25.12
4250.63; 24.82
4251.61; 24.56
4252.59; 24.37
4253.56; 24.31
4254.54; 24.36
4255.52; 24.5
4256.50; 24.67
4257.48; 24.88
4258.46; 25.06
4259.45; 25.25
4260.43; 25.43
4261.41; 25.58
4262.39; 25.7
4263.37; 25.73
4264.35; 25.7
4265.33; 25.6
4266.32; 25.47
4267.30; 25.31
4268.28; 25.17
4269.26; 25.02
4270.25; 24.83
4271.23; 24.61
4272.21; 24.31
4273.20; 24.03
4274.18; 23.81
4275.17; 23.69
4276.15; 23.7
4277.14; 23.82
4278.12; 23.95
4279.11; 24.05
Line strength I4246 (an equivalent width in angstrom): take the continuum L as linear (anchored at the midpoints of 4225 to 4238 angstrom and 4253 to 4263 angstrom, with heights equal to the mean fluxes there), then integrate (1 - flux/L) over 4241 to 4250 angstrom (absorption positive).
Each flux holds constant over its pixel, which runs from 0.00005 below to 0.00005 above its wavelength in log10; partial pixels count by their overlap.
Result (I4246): -0.56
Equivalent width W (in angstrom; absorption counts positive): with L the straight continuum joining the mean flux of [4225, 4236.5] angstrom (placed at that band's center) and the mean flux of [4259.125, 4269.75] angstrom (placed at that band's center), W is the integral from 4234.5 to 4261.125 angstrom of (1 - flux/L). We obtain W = -1.1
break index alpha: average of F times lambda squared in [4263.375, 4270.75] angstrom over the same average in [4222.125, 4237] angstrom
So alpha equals 1.1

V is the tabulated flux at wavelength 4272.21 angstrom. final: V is 24.31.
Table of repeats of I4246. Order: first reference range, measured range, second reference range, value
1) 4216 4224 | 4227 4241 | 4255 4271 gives 0.21 angstrom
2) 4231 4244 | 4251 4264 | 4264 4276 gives -0.10 angstrom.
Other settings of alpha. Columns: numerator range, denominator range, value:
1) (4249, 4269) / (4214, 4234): 1.10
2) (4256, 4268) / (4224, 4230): 1.15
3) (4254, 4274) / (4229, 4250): 1.02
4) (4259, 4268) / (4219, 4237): 1.12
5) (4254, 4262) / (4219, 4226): 1.09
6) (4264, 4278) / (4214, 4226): 1.07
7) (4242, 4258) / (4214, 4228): 1.09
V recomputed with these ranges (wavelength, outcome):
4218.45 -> 24.11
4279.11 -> 24.05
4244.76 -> 25.76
